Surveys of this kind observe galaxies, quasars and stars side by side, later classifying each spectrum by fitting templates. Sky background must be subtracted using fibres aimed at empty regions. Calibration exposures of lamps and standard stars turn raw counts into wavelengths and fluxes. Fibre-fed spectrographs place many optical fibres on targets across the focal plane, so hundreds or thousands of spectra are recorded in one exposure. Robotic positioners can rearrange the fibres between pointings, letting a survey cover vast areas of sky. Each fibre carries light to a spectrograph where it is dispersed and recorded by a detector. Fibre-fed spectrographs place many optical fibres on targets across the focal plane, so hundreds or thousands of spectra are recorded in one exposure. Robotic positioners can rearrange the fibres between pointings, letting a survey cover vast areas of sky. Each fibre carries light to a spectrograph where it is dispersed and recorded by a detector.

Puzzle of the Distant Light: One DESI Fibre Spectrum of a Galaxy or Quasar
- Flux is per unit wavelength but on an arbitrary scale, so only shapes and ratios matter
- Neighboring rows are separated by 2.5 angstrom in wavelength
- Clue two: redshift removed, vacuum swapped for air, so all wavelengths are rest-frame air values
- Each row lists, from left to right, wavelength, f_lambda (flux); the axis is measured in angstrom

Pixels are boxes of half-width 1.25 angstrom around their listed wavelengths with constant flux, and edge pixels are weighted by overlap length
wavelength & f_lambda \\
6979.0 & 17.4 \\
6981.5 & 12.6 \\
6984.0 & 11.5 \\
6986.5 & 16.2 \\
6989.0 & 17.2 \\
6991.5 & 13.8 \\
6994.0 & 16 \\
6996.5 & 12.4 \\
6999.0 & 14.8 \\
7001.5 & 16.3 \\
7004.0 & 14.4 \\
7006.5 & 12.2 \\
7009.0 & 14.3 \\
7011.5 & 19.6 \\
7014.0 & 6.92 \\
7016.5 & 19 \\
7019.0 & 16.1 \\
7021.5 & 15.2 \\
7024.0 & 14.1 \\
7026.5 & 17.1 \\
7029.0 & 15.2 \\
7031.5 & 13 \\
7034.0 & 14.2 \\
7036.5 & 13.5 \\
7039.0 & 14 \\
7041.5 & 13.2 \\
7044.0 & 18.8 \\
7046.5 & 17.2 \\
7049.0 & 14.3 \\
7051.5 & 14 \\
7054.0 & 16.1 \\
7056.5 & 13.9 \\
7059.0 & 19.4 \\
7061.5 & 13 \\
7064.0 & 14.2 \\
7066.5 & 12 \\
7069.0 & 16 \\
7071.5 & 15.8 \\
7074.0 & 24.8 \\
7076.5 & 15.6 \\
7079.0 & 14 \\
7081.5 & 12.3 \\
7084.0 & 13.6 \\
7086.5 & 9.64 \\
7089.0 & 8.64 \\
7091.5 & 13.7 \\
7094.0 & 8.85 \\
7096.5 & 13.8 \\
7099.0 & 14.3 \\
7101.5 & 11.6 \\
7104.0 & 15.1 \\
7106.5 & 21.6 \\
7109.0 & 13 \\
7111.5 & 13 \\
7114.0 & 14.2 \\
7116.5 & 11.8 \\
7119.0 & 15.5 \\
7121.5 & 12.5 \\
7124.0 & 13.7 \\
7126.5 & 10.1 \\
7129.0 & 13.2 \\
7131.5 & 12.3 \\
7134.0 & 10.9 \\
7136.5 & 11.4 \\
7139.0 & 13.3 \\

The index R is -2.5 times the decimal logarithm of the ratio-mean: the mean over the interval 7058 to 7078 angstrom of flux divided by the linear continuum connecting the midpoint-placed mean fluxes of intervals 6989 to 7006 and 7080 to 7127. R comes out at -0.20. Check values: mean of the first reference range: 14.7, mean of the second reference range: 13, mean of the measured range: 16.3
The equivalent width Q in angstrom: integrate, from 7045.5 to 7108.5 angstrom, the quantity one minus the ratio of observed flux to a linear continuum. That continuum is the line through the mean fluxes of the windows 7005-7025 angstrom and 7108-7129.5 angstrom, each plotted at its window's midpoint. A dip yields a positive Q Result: -3.8 angstrom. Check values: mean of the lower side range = 14.7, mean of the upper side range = 13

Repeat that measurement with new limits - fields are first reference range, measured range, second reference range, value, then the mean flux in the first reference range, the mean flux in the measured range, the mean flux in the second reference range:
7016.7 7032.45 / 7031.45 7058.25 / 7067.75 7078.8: 2.4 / 15.4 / 14.9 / 17.7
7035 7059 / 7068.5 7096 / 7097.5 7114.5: 2.0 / 15.2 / 13.8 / 14.7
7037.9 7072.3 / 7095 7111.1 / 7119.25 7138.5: -1.8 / 15.1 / 14.7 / 12.2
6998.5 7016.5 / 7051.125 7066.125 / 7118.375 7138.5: -1.6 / 14.4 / 15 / 12.4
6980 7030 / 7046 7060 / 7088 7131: -1.6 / 14.8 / 15.7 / 13.2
